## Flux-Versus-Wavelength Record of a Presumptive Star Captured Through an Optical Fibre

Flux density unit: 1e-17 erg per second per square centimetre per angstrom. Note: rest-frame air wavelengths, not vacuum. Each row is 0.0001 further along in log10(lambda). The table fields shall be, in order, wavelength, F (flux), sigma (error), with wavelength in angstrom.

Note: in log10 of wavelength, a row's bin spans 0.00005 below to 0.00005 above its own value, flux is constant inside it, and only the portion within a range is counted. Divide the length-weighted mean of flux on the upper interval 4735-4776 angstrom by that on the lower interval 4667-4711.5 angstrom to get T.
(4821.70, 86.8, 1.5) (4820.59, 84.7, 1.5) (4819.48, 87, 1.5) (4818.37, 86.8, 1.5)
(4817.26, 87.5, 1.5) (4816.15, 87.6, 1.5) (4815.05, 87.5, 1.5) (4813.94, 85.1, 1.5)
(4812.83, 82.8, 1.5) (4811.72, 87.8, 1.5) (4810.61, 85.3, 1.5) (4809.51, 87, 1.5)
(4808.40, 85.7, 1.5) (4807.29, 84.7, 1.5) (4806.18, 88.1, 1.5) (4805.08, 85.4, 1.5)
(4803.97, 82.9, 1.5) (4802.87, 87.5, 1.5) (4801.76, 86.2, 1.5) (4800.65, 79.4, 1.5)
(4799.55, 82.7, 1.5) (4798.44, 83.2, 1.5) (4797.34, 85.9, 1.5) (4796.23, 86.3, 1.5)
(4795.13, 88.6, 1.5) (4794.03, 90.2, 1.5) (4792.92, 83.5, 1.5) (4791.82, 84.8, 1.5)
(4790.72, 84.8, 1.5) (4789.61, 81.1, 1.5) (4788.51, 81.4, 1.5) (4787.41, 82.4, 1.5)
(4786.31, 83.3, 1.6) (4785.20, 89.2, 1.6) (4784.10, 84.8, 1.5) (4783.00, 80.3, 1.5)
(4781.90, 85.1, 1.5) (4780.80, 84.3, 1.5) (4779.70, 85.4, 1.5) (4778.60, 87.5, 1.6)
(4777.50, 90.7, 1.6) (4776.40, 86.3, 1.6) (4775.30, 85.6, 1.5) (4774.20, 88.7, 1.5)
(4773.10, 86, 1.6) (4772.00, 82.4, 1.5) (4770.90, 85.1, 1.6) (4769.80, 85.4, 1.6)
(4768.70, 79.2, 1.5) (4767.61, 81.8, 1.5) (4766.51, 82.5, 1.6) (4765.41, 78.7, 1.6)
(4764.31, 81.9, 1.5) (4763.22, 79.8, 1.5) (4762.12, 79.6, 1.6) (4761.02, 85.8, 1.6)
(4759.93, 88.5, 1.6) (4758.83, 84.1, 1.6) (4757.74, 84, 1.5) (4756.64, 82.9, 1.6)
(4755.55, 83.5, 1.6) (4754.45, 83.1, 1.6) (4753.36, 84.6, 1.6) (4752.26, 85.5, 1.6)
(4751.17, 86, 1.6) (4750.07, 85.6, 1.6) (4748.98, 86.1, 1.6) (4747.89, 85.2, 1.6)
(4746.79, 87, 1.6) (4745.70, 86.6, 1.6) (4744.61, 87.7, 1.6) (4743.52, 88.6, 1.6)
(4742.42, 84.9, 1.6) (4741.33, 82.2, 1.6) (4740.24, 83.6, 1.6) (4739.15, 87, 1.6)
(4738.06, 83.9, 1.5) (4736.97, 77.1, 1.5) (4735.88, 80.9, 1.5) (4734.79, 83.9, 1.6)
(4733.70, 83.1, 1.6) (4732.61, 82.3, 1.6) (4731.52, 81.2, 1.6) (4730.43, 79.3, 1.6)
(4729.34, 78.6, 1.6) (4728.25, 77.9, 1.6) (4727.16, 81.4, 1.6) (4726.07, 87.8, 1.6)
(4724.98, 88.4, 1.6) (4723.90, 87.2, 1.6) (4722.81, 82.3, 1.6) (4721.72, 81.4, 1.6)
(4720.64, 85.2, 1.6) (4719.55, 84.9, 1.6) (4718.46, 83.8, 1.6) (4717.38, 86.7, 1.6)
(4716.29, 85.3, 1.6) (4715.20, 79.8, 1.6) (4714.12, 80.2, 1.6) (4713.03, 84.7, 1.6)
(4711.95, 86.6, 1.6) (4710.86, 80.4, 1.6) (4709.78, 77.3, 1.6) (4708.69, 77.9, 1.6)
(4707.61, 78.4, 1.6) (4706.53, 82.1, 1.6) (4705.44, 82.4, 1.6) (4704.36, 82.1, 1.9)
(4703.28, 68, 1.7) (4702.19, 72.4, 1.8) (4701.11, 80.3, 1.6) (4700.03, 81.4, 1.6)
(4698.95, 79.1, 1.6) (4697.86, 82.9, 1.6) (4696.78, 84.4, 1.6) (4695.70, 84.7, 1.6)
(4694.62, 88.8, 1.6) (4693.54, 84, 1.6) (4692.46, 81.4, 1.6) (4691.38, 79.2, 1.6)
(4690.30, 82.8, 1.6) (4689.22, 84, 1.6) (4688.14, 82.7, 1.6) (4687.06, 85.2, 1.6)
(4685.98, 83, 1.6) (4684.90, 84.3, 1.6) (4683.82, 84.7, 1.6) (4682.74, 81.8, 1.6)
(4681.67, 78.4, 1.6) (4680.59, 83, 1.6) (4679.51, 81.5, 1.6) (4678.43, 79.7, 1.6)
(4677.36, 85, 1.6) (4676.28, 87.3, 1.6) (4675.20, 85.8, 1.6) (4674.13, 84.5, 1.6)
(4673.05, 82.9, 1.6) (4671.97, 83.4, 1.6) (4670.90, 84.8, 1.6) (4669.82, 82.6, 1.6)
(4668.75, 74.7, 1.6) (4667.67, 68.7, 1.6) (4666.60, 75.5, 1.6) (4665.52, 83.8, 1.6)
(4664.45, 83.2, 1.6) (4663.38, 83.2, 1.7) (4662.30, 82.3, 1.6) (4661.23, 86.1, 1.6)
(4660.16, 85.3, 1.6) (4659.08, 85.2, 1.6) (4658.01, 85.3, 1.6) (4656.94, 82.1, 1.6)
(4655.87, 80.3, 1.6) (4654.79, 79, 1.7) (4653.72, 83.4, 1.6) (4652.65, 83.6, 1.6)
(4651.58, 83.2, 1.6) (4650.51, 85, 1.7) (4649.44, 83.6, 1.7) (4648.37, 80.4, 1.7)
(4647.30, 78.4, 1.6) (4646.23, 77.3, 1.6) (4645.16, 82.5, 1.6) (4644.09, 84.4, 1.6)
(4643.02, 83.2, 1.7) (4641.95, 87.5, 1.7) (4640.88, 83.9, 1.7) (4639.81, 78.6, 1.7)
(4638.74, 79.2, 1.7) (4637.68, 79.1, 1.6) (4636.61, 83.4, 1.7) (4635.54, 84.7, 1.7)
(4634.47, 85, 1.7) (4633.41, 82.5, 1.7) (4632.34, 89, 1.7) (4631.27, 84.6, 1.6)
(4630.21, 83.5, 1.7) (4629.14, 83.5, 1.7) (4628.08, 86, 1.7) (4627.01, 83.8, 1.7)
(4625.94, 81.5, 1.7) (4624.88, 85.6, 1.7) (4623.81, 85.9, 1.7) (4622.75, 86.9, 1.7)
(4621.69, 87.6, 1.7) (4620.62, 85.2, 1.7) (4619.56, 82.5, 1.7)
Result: 1.03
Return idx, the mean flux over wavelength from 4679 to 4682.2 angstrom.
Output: 80.9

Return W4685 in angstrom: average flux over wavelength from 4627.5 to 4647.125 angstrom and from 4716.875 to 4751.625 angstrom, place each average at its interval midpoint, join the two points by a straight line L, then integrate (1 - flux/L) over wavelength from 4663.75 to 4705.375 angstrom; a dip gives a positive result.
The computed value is 0.9 angstrom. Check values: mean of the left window 83.1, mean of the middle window 81.7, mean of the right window 84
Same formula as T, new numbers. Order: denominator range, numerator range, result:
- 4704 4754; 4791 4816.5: 1.03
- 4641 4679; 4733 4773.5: 1.02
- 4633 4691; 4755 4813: 1.03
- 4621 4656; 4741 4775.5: 1.01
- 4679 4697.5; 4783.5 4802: 1.02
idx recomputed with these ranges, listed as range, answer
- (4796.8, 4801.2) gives 82.9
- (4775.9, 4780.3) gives 87.5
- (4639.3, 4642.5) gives 83.3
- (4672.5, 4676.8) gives 85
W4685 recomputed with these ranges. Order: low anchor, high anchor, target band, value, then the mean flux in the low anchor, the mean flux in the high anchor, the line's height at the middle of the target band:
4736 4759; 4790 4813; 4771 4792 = 0.0 angstrom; 84.7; 85.4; 85.1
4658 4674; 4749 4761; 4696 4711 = 0.7 angstrom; 81.7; 84.9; 83.1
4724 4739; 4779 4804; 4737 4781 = -0.7 angstrom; 82.3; 84.6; 83.3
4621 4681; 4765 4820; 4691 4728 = 0.7 angstrom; 82.9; 85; 83.8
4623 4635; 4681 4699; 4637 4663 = 0.5 angstrom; 84.7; 83.1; 84.2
